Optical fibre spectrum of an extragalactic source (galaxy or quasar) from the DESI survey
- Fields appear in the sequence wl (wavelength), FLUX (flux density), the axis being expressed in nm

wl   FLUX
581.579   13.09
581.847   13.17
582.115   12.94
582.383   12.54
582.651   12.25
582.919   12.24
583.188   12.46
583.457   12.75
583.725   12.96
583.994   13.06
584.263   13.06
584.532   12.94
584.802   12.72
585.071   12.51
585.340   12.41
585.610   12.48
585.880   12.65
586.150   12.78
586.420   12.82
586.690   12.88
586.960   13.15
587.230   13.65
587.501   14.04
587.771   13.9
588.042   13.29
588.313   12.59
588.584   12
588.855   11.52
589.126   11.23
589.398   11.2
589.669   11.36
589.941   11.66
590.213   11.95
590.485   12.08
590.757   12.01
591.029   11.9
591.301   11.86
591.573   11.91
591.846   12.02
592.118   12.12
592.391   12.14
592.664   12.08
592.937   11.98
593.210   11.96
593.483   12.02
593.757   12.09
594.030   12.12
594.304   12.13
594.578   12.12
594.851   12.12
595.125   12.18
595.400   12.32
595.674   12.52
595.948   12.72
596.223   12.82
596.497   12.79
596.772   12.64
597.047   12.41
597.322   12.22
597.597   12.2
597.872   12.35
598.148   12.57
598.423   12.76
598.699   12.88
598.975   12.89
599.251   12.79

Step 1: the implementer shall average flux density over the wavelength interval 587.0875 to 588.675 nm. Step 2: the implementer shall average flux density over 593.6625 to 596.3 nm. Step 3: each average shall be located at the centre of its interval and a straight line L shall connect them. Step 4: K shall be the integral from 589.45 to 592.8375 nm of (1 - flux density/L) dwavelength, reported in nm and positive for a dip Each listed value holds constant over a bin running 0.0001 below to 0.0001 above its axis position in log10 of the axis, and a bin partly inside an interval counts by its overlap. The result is 0.243 nm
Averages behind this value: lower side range 13.3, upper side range 12.3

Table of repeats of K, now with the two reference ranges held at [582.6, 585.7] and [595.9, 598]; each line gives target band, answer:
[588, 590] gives 0.129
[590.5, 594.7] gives 0.178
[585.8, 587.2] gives -0.032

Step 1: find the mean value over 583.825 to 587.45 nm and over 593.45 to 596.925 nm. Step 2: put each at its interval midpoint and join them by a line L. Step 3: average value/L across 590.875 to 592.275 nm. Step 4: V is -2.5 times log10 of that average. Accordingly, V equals 0.052 mag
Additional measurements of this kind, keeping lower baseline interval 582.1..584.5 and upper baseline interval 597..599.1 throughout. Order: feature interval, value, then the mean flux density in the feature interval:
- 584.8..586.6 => 0.00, 12.6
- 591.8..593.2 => 0.05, 12.1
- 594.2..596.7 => 0.01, 12.4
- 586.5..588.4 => -0.06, 13.4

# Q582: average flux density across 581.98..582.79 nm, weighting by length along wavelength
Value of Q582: 12.6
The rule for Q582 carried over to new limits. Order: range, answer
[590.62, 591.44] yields 11.9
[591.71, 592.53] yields 12.1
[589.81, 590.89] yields 11.9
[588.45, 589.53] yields 11.5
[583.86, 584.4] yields 13.1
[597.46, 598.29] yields 12.4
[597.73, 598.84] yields 12.6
